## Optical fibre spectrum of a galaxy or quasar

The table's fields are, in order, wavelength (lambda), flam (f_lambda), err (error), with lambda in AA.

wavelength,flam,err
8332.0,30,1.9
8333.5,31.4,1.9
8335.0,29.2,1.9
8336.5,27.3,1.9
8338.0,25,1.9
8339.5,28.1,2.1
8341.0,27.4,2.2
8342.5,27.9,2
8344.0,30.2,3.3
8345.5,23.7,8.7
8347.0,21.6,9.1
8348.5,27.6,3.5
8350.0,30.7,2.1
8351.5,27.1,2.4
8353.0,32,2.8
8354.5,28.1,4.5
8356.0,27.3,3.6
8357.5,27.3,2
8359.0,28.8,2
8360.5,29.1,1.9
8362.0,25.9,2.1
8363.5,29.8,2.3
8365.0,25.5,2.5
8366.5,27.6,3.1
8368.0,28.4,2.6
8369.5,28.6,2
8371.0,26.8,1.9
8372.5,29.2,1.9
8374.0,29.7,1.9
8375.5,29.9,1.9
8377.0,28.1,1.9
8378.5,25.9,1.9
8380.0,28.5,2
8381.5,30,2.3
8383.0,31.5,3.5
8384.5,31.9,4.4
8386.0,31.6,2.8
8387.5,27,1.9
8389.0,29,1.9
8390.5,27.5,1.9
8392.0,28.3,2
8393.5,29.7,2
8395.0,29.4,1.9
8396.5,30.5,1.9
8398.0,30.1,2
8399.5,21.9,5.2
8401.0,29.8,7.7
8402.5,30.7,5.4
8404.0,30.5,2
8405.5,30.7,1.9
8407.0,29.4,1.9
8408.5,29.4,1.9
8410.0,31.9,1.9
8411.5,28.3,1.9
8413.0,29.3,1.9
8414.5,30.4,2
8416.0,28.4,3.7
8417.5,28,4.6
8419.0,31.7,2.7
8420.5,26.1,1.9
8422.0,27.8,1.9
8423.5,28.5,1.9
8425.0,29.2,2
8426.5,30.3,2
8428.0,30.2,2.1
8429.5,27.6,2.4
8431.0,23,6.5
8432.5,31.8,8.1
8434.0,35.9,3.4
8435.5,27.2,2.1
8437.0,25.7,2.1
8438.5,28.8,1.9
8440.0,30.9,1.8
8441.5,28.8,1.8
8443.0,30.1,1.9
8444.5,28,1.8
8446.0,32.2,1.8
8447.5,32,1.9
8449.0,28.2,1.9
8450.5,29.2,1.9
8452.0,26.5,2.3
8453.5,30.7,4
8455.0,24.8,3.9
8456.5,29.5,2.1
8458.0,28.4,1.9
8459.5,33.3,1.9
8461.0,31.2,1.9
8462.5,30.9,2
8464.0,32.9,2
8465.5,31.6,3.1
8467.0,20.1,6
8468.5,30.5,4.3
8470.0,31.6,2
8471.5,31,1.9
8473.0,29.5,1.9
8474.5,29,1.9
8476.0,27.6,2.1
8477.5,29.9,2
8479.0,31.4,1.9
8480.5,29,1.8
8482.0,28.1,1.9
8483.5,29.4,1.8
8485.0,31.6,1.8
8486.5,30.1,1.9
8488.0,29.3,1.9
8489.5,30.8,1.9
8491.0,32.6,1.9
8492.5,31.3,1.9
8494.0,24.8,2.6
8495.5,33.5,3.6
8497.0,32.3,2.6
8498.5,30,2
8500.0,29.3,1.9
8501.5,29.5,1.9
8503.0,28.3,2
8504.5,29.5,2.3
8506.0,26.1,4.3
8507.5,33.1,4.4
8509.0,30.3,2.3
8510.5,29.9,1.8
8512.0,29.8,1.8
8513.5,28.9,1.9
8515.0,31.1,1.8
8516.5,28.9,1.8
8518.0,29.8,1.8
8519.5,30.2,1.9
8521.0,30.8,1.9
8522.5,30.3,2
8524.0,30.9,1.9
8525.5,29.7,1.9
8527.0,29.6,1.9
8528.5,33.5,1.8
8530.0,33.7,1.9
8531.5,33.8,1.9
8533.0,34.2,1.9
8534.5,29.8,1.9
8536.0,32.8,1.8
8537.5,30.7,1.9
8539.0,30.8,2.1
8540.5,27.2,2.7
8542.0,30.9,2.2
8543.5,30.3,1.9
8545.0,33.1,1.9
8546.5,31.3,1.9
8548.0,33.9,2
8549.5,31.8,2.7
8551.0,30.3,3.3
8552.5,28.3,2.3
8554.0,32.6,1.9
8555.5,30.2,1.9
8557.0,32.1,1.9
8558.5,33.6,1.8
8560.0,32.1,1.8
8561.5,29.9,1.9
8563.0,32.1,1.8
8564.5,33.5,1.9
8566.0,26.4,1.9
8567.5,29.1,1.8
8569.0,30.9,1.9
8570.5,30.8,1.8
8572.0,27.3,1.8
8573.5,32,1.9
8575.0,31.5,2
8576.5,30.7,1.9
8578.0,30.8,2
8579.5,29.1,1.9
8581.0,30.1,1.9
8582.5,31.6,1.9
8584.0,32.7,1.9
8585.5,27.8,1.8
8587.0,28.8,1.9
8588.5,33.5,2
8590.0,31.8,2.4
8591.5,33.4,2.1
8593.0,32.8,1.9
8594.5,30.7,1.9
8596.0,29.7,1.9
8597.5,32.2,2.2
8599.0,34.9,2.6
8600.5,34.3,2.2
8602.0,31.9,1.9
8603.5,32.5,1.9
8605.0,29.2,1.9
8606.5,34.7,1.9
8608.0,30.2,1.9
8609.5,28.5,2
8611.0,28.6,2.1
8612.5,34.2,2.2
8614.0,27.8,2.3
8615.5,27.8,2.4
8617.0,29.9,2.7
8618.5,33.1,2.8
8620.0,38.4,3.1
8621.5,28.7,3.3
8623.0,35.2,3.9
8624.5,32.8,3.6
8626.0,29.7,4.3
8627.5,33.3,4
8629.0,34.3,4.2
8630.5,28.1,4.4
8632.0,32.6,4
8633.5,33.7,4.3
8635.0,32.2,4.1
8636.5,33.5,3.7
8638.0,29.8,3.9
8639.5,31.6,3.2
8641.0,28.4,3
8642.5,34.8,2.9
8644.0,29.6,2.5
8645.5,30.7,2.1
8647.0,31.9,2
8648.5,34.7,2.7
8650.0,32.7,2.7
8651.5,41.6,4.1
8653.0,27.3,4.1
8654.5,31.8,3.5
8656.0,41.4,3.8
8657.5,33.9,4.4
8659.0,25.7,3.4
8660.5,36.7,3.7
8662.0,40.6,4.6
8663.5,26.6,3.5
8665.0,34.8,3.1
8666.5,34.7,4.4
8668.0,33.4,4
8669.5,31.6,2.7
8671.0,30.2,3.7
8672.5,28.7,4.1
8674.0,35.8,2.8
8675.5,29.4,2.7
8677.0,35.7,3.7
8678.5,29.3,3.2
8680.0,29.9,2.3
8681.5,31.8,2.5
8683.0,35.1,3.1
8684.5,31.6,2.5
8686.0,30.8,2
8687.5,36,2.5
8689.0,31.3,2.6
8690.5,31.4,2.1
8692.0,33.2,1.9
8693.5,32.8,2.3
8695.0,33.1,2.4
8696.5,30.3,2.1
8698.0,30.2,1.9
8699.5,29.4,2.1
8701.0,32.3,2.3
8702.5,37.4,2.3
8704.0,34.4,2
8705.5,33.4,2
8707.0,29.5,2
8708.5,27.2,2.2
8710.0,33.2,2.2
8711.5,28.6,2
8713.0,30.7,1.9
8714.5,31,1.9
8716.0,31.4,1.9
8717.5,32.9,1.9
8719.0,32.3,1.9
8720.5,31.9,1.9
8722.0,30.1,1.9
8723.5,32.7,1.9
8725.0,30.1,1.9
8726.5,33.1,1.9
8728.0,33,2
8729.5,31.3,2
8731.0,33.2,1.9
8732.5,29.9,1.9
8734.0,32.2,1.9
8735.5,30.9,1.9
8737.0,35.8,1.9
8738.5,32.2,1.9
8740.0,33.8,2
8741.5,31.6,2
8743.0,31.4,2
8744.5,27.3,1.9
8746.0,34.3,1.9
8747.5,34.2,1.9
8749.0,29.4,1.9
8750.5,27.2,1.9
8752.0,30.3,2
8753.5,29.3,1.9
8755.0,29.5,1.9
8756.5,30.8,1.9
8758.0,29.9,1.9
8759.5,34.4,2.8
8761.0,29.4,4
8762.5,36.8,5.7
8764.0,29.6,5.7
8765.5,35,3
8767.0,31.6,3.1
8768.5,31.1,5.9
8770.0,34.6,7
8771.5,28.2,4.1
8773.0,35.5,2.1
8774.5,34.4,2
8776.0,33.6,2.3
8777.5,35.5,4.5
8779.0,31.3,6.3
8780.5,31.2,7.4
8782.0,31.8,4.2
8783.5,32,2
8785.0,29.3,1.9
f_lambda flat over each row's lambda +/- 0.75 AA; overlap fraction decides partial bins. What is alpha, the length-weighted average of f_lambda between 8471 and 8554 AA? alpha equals 30.4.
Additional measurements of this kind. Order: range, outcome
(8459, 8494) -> 30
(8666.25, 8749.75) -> 31.9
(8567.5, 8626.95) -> 31.3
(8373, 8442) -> 29.1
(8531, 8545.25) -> 31.3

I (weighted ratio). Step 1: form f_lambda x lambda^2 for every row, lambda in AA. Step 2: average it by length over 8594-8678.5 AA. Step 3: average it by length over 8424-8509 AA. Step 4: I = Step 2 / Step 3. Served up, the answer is 1.13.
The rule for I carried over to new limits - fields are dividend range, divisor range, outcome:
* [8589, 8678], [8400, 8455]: 1.16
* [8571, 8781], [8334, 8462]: 1.18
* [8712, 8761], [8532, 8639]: 1.04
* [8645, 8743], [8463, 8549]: 1.11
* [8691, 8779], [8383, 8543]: 1.14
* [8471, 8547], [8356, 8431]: 1.08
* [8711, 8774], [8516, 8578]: 1.07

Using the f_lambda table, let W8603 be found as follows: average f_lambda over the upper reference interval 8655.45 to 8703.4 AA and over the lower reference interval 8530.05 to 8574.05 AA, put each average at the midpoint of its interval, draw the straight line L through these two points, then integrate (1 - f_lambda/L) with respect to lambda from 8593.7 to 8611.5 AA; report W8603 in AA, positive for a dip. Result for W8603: 0.1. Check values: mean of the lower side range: 31.1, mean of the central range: 31.5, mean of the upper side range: 32.6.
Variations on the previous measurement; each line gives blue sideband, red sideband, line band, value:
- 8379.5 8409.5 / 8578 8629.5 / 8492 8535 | 0.3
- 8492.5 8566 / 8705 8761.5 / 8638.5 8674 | -1.9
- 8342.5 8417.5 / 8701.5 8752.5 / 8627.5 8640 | -0.5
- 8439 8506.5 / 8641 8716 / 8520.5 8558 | -1.0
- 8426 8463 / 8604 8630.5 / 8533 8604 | -0.7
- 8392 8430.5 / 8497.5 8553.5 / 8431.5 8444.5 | -0.1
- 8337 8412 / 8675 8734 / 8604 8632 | -0.4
